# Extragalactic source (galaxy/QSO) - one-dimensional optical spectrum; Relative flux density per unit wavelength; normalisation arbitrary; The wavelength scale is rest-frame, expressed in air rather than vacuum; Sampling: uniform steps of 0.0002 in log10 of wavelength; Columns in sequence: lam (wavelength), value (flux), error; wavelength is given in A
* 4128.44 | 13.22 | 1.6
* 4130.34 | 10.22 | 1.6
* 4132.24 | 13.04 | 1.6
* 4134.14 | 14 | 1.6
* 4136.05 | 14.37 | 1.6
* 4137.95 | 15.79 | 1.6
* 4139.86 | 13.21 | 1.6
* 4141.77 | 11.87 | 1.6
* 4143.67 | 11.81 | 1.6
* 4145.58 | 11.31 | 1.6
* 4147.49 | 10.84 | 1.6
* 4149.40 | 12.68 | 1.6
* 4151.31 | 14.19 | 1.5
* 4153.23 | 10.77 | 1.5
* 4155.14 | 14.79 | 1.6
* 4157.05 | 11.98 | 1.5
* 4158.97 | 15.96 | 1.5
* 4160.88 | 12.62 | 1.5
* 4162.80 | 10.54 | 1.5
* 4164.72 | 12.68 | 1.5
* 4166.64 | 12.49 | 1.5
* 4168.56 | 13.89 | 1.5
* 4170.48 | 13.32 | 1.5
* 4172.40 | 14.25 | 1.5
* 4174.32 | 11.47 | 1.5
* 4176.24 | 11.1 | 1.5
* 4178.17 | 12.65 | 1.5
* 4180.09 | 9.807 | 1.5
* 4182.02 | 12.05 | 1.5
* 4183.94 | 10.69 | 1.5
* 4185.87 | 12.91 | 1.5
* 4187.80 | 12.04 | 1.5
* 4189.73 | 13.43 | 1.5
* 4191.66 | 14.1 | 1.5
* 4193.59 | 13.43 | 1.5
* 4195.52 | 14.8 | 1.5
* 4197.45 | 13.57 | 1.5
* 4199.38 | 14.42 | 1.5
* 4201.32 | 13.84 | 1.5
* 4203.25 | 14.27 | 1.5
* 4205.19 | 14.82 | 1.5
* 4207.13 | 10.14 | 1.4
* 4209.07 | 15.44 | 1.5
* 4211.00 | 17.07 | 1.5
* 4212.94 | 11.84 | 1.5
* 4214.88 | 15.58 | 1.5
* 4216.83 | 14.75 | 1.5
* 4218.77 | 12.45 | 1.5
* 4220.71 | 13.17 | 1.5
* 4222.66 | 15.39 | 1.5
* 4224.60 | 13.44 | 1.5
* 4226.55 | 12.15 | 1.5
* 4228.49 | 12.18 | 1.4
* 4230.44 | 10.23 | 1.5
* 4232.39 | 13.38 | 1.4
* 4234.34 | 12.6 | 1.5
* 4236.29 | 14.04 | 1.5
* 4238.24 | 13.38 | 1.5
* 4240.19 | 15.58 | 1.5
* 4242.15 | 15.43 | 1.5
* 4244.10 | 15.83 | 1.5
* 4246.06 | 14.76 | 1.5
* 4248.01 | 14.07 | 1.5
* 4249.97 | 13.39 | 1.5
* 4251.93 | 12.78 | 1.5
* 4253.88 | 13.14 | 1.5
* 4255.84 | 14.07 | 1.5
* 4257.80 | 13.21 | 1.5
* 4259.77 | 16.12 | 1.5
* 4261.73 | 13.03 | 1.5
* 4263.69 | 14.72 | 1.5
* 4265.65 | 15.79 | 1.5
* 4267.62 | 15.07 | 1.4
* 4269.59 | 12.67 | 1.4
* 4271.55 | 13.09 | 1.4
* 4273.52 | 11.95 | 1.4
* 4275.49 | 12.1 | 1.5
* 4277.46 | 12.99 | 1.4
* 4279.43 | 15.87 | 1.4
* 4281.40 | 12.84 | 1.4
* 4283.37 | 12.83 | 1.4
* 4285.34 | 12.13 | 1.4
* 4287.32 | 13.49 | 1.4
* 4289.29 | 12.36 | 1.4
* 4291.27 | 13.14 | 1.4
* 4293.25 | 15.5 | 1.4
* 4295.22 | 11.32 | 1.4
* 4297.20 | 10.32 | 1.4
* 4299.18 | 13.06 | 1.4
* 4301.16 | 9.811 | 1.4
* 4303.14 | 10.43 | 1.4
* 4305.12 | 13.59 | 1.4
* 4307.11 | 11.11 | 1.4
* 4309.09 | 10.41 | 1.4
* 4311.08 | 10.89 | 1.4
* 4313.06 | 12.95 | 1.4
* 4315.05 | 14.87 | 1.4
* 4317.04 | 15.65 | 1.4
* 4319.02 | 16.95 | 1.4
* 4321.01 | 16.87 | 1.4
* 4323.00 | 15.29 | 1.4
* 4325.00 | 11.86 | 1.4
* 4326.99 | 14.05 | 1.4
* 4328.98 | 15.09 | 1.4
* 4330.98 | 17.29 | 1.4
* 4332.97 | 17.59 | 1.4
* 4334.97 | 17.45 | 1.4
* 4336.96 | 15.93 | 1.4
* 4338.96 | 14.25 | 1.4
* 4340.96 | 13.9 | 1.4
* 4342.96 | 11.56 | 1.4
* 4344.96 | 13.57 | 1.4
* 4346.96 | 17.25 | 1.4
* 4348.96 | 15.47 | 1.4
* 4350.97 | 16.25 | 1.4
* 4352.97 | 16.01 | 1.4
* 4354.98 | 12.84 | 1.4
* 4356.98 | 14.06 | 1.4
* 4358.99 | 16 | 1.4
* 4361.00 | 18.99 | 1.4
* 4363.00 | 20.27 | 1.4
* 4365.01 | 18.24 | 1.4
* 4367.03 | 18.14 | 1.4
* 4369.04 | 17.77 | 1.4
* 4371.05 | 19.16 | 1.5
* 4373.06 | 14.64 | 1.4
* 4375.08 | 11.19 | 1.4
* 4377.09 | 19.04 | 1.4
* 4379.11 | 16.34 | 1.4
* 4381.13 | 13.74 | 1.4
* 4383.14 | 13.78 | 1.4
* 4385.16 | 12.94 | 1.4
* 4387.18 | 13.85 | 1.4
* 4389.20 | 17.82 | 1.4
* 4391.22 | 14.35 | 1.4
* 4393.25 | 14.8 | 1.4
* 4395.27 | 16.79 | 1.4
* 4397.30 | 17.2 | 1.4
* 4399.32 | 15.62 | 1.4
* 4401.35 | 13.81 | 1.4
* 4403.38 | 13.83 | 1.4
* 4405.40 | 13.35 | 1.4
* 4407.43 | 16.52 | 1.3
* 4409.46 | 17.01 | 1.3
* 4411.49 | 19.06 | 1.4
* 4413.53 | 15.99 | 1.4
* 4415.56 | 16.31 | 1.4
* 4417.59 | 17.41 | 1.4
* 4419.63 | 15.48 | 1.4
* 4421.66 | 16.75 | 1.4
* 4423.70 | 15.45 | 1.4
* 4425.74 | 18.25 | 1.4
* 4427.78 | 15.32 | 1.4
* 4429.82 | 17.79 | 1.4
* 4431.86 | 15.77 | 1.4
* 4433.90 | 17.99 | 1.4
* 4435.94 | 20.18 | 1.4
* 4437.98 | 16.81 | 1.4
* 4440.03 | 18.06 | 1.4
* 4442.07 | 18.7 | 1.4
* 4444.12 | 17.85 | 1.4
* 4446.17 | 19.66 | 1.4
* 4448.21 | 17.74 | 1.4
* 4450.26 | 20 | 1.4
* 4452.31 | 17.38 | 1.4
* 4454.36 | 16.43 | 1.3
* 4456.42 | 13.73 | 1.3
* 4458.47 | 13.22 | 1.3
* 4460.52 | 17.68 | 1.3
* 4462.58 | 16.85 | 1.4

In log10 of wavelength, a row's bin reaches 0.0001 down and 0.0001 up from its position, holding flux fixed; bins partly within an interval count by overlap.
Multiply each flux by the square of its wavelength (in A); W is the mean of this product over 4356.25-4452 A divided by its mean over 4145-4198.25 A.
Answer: 1.5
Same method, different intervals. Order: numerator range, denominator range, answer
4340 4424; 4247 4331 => 1.23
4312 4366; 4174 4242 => 1.25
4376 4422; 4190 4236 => 1.26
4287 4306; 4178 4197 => 1.02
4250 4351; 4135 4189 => 1.17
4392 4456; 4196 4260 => 1.34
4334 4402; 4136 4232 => 1.31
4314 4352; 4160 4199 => 1.30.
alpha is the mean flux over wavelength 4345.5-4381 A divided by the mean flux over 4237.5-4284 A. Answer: 1.18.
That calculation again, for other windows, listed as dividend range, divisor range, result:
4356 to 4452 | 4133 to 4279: 1.24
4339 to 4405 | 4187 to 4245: 1.13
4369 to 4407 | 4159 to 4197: 1.20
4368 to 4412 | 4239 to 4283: 1.11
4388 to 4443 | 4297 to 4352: 1.17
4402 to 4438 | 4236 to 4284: 1.19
